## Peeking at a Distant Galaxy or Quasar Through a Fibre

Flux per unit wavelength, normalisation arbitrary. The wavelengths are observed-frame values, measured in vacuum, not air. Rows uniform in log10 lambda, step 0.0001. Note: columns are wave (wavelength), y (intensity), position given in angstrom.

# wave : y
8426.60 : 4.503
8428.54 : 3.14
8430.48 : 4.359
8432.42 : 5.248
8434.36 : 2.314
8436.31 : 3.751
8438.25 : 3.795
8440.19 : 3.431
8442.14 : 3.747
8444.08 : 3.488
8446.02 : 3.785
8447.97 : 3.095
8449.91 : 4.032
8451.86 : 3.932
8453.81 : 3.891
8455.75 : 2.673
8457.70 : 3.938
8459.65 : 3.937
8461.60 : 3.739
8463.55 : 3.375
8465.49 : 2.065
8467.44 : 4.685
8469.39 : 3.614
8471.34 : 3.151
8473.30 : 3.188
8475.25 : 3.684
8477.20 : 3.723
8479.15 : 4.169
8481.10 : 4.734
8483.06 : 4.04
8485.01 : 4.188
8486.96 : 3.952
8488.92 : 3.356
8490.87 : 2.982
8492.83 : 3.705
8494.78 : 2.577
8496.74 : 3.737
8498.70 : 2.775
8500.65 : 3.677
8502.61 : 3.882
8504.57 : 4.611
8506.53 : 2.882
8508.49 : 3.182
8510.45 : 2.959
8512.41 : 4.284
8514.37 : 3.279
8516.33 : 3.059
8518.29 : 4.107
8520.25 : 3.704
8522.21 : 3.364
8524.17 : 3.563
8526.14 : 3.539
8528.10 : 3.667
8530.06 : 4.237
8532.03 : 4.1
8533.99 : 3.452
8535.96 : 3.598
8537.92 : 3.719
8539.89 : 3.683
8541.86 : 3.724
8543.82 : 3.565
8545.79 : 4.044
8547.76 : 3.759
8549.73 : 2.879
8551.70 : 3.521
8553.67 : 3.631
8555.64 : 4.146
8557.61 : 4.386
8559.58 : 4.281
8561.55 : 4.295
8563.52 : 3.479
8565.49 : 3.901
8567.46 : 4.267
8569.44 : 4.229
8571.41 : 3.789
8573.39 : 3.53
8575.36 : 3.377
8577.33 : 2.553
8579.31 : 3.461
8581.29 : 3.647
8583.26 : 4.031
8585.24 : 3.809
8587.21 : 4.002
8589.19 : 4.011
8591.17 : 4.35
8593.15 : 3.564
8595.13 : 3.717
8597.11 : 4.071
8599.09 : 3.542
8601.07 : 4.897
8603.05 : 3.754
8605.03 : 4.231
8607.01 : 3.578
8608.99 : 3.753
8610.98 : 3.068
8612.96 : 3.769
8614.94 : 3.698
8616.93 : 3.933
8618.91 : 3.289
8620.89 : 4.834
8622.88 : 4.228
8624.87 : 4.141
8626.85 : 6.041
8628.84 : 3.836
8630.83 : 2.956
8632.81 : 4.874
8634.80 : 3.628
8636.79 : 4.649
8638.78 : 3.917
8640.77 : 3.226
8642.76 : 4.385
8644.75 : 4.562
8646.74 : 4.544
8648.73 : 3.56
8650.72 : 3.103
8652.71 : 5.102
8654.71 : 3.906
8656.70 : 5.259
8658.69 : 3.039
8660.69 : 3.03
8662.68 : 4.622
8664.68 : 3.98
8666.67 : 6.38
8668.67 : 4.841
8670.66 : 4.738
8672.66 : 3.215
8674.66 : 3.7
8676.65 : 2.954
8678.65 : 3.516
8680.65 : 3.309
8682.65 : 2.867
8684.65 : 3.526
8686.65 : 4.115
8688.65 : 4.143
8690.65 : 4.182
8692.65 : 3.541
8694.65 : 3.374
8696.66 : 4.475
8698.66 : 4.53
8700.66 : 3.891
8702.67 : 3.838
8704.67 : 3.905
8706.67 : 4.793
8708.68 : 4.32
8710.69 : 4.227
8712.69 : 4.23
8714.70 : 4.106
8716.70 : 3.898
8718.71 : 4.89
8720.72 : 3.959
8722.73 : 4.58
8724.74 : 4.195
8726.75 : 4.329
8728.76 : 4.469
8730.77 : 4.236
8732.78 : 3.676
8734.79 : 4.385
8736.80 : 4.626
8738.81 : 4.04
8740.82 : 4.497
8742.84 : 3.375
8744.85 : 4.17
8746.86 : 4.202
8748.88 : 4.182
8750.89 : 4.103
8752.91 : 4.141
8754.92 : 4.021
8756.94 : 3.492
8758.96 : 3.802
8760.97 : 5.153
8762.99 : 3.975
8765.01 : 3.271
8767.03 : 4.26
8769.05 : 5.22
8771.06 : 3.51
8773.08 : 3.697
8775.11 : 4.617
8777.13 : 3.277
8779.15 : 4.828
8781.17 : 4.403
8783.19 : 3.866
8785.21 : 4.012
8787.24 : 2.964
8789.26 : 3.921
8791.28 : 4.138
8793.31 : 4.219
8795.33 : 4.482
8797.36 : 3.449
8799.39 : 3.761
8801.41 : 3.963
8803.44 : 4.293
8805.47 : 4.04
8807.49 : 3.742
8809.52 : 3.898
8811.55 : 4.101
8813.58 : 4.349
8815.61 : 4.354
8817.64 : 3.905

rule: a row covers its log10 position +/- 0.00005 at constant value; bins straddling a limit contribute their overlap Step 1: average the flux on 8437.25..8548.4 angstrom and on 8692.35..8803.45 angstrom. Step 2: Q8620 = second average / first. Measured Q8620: 1.13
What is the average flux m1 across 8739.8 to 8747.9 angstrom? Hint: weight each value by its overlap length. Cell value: 4.06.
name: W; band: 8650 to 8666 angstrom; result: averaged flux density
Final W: 4.07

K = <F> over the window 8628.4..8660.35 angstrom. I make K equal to 4.02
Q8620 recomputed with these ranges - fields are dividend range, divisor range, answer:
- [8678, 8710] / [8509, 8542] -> 1.07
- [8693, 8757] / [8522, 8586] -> 1.11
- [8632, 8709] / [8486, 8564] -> 1.11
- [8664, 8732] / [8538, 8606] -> 1.07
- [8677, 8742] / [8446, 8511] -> 1.13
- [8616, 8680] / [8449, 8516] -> 1.14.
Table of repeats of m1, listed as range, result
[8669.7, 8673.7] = 3.96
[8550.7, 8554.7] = 3.58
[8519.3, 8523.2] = 3.54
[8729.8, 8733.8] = 3.96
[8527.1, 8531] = 3.95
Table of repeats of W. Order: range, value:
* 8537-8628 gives 3.87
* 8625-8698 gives 4.03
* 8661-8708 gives 4.01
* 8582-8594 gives 3.96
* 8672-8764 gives 4.03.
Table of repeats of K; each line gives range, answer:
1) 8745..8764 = 4.12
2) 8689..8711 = 4.09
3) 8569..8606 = 3.81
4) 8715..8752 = 4.21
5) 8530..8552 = 3.67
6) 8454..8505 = 3.62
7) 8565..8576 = 3.86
